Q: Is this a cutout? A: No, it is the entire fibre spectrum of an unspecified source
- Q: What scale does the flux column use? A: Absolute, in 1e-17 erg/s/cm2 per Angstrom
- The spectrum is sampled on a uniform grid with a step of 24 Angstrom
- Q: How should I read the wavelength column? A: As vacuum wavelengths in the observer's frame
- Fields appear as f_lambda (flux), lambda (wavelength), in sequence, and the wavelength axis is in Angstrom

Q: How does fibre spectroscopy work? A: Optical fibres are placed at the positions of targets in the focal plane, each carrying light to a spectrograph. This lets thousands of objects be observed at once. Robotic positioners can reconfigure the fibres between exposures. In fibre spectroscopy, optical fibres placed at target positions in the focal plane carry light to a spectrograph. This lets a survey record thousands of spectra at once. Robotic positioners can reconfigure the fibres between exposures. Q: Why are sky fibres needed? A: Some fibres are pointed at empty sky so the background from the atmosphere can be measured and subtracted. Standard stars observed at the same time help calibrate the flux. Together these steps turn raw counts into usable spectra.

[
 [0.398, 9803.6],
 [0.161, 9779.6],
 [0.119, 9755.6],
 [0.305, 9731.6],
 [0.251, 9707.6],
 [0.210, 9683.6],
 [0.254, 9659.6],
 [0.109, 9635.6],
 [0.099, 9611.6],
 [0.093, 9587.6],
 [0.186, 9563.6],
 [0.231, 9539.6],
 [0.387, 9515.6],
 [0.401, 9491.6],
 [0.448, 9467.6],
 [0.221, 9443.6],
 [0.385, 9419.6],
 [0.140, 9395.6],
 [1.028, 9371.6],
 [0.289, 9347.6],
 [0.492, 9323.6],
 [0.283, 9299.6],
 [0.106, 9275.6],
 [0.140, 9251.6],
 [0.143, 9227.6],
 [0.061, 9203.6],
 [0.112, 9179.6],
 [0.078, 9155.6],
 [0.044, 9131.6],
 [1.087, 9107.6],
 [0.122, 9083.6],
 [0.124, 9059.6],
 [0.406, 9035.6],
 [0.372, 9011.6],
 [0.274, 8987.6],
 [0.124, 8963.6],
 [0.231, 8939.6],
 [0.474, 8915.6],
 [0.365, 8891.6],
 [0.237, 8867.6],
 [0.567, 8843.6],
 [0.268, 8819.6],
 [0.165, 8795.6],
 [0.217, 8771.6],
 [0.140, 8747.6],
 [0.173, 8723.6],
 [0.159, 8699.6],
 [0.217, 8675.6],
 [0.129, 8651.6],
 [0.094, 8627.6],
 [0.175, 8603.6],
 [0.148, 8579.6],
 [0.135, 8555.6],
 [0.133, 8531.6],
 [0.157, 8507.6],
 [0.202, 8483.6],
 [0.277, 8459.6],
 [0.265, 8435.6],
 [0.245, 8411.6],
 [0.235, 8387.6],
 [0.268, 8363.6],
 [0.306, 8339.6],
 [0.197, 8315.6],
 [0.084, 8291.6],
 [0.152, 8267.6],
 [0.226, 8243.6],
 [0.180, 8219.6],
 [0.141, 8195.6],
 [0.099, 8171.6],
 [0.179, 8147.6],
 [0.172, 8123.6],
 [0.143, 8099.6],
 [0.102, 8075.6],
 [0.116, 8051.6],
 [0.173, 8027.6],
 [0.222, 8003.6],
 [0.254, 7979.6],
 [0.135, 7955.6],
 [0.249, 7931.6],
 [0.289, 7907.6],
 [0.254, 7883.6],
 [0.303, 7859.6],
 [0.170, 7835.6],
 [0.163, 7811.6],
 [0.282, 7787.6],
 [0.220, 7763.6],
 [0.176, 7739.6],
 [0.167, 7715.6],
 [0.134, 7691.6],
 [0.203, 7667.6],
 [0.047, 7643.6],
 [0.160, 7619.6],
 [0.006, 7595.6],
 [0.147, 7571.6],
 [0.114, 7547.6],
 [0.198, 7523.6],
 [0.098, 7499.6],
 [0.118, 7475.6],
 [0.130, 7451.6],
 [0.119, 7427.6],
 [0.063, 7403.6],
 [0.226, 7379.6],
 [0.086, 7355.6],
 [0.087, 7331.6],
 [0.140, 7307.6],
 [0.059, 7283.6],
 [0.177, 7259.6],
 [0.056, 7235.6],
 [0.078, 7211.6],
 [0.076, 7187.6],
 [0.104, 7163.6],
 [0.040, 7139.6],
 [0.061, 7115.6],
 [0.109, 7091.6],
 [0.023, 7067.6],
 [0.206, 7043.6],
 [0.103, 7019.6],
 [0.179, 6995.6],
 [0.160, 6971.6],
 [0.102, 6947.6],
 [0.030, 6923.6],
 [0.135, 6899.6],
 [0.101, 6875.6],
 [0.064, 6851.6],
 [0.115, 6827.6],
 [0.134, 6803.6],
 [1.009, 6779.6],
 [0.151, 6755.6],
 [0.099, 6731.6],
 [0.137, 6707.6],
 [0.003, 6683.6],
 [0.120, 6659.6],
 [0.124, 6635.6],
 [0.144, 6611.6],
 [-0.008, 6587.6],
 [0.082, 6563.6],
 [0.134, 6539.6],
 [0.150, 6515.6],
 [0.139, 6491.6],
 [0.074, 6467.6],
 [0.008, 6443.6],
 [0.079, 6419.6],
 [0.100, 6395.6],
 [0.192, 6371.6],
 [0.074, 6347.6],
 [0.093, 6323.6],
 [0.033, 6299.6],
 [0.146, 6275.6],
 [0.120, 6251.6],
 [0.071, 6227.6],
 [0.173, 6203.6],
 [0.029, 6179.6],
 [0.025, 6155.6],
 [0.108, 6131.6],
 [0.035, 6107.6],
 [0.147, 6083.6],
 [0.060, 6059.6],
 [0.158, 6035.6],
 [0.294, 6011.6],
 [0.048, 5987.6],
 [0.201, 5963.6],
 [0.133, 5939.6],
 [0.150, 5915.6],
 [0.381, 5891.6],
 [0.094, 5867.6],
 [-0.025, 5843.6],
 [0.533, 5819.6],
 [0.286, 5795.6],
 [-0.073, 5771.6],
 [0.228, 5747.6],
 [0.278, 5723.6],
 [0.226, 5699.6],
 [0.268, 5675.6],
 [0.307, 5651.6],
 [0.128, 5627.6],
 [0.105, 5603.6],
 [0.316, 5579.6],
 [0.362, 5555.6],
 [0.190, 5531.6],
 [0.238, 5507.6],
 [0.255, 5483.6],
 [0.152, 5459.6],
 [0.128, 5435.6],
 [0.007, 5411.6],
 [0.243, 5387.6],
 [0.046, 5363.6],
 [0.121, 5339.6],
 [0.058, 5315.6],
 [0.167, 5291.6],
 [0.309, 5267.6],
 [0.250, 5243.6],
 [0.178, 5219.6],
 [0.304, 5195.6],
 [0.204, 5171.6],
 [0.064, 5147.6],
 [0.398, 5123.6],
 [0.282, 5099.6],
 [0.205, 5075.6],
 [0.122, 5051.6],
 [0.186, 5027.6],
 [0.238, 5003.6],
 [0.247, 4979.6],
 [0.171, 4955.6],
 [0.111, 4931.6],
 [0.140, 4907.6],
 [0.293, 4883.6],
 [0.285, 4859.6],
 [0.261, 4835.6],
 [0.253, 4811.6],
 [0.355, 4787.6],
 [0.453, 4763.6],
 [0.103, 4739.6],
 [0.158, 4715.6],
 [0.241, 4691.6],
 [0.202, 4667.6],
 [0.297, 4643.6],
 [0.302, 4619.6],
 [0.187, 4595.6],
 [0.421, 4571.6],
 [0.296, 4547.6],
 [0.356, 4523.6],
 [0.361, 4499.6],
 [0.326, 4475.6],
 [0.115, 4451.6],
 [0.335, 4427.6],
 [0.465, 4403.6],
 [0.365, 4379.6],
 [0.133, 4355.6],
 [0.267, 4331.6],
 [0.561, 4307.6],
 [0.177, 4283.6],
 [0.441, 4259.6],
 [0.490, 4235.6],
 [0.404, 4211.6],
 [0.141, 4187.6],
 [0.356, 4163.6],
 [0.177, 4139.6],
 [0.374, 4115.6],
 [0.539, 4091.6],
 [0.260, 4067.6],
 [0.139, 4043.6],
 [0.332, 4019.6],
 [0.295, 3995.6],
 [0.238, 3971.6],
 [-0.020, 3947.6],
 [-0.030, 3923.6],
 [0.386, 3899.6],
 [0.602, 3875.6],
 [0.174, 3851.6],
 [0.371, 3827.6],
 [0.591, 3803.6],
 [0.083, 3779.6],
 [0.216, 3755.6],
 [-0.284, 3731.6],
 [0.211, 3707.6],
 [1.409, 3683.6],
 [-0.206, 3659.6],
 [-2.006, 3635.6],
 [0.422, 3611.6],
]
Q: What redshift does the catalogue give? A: 0.819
